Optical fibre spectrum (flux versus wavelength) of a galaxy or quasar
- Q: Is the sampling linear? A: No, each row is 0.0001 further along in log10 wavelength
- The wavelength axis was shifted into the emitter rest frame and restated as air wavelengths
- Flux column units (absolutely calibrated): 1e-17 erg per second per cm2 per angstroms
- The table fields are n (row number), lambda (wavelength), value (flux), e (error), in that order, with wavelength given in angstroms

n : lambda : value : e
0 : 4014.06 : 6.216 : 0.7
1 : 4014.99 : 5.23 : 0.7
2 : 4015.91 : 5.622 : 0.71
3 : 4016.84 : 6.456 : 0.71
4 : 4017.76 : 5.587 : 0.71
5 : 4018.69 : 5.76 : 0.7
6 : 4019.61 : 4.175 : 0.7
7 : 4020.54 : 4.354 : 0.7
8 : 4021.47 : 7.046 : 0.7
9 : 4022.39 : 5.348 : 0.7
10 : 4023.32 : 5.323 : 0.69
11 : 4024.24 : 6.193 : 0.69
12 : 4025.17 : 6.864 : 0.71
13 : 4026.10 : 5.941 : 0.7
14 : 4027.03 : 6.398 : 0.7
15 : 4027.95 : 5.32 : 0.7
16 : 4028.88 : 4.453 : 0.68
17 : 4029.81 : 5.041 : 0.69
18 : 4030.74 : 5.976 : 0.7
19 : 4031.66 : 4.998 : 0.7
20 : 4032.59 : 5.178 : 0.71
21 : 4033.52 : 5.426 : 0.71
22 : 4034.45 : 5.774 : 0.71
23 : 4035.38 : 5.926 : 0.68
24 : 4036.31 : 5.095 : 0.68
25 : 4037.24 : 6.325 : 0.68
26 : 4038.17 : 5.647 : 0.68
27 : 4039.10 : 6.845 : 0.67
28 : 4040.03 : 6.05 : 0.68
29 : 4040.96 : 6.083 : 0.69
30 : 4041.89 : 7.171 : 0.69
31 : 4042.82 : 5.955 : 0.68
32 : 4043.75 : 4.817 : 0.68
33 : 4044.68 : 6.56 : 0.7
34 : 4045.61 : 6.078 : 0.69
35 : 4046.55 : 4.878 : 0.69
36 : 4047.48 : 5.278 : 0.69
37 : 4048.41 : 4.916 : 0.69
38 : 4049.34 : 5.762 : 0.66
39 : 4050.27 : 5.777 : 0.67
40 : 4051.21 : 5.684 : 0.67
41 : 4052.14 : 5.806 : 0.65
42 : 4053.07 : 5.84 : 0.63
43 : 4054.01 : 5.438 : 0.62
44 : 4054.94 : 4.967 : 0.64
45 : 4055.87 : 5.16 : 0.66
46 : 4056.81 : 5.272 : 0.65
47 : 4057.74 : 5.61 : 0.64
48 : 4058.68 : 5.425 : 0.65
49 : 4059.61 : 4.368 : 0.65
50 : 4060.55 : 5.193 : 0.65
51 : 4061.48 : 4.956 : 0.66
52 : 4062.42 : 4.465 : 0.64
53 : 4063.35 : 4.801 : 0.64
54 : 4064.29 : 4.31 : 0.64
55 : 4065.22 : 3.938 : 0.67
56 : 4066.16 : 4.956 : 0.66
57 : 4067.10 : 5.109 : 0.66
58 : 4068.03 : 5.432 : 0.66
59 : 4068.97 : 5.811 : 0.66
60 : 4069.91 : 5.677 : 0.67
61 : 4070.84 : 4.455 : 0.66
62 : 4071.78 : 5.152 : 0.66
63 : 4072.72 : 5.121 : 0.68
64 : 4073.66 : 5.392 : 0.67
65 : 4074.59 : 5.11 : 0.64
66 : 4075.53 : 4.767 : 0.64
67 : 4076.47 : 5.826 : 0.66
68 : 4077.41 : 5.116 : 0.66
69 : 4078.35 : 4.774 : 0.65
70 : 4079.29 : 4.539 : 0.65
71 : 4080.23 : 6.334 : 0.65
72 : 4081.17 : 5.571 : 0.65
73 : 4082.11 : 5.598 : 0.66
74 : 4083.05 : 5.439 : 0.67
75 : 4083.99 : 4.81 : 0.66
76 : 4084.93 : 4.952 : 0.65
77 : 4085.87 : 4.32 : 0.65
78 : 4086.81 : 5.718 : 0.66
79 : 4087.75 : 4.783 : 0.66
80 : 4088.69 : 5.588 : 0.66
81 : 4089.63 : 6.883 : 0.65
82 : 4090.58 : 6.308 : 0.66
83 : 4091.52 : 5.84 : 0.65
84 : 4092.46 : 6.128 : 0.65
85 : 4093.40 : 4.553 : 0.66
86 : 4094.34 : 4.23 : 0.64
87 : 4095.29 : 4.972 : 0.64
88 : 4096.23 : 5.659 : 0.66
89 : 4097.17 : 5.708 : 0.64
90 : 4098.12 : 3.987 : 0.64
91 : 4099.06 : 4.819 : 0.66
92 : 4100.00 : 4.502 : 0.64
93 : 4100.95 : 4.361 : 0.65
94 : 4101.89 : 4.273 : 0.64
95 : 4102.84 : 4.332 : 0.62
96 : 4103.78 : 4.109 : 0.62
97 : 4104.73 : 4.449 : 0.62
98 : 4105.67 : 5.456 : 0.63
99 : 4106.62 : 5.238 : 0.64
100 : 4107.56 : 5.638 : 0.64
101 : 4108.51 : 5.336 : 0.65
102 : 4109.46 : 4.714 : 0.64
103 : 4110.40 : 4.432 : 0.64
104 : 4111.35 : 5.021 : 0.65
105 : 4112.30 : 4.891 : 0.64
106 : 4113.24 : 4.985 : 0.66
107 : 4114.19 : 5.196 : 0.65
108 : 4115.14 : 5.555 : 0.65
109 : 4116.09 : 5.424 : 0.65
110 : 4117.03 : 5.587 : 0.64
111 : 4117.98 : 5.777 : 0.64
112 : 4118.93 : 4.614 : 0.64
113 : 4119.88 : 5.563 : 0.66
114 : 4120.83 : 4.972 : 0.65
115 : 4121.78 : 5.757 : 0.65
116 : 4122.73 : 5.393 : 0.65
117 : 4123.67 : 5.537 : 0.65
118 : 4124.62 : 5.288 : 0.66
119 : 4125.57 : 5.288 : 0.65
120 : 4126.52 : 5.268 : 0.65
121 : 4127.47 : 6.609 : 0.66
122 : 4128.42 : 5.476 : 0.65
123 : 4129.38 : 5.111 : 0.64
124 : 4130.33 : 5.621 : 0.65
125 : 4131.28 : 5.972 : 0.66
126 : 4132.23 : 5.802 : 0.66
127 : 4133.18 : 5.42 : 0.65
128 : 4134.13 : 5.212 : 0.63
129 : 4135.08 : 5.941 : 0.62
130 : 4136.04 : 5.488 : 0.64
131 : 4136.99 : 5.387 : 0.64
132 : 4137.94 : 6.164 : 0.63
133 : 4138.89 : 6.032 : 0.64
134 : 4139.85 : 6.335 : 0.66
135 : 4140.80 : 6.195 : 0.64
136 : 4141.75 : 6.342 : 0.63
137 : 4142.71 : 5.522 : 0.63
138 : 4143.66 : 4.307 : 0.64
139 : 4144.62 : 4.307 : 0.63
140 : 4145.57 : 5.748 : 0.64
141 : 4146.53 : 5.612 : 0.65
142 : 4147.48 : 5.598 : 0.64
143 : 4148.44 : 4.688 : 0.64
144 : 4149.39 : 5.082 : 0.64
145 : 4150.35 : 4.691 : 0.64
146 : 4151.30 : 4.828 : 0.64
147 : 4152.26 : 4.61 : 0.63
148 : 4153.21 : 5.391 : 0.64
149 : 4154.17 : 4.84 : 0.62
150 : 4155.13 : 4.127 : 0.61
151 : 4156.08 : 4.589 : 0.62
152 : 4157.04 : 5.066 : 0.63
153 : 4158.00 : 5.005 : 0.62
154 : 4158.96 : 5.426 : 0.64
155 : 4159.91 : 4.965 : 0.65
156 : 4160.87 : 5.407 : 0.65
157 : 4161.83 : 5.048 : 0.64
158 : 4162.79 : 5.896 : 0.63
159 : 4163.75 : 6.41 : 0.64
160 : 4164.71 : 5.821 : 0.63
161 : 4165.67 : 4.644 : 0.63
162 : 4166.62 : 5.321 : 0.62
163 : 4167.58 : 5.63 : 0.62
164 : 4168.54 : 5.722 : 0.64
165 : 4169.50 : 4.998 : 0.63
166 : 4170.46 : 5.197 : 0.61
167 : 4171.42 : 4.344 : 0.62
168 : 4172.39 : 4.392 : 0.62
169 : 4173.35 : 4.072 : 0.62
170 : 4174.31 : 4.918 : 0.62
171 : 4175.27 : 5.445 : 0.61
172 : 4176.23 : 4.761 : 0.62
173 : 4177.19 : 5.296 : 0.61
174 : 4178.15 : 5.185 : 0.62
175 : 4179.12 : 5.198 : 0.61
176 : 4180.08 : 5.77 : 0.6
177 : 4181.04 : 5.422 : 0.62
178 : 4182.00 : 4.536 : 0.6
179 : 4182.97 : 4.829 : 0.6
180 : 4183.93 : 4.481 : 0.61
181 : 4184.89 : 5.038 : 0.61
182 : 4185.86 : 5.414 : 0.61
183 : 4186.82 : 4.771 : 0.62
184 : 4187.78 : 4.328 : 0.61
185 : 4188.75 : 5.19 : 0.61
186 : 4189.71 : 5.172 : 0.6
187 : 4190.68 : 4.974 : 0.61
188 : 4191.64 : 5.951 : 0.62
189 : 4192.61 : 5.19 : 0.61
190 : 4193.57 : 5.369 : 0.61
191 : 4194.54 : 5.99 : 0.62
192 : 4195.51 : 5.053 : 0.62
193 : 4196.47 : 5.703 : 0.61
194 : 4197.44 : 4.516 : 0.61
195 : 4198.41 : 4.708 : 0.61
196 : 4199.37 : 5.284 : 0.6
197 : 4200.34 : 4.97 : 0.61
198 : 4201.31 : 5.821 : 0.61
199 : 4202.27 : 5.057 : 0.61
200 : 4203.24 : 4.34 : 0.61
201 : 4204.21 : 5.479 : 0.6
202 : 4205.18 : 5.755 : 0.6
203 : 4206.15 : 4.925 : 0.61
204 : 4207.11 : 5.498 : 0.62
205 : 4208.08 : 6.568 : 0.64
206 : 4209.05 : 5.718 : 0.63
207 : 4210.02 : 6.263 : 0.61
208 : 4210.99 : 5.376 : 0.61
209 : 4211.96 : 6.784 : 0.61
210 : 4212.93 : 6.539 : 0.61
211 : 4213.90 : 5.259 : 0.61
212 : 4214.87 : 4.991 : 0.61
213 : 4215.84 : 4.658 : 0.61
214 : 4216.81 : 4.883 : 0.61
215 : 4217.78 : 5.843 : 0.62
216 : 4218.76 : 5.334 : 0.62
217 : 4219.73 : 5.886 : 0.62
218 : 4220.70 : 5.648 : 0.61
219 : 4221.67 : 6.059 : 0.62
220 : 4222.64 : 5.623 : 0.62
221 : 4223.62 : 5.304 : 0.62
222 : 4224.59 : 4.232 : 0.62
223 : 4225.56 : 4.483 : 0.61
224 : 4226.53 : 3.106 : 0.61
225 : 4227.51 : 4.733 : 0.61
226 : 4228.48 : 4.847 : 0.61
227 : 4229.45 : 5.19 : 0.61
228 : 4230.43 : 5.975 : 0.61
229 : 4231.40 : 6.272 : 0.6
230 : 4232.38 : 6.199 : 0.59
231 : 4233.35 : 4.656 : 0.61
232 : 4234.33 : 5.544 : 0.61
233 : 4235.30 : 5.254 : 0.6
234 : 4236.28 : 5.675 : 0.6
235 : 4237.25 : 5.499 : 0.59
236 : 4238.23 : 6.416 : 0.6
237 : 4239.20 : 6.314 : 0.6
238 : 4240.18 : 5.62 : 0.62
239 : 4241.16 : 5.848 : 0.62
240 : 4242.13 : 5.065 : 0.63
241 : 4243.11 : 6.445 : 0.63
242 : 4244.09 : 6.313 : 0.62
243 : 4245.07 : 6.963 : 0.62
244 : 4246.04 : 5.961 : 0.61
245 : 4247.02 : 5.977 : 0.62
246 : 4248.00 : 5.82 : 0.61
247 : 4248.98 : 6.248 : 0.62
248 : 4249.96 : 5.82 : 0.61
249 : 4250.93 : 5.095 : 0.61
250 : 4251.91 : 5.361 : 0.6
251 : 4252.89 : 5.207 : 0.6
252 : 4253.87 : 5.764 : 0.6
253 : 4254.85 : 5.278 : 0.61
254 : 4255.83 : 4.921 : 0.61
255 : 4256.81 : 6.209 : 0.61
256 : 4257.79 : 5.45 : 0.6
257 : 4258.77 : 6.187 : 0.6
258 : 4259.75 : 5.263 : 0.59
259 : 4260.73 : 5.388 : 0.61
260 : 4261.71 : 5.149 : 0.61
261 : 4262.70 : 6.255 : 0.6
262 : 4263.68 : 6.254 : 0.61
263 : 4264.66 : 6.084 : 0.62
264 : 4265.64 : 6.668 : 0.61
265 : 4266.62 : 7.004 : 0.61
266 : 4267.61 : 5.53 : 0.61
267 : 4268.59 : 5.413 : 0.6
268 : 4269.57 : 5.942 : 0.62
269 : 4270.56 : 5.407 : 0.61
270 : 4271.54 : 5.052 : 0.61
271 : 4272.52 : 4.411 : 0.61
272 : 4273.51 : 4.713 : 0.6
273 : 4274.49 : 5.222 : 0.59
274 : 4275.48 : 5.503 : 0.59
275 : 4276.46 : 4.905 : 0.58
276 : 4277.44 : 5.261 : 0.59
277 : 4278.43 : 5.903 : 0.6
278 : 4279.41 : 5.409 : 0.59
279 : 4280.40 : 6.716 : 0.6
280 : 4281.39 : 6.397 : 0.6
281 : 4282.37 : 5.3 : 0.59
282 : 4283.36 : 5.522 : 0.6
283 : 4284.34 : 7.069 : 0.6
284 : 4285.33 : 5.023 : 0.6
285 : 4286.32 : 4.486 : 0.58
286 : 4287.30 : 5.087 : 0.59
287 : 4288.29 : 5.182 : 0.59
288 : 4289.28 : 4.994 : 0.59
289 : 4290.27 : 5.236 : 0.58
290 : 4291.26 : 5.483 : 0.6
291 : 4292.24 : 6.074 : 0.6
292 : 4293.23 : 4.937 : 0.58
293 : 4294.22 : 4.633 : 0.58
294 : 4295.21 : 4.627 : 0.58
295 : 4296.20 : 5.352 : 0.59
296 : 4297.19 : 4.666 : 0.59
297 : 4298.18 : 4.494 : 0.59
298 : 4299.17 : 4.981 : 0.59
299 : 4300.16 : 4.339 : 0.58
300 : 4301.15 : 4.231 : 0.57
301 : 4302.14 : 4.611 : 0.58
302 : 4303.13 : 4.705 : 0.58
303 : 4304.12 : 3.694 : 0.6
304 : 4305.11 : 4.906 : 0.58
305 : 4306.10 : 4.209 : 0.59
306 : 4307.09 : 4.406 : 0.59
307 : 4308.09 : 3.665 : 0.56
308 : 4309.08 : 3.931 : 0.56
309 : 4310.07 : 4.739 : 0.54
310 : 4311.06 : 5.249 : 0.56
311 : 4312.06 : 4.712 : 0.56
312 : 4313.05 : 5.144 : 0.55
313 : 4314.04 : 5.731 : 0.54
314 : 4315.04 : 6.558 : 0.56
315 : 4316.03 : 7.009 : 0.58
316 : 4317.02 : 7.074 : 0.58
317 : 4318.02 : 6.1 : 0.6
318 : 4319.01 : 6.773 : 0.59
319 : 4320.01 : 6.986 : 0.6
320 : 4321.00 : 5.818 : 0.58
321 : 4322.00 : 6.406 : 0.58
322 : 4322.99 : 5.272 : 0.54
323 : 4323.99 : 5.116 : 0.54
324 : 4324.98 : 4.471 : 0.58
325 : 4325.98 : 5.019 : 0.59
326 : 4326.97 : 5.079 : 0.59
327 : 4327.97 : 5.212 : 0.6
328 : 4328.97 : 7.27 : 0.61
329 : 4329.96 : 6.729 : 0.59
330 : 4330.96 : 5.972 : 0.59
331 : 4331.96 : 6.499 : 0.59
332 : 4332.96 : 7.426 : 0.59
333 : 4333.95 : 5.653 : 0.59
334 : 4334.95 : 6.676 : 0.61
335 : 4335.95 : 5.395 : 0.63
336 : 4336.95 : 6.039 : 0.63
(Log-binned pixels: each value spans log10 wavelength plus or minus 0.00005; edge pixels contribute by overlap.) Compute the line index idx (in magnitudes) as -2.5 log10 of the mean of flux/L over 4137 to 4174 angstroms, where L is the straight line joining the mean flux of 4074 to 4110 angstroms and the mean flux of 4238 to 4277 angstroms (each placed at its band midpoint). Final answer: 0.03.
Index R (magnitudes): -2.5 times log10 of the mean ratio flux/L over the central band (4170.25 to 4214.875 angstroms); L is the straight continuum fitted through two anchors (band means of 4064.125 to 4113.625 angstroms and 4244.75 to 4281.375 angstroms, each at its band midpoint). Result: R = 0.04 mag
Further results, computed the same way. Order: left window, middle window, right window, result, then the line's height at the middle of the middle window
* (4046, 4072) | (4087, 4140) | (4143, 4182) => -0.037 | 5.12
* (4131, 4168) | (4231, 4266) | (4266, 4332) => -0.083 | 5.36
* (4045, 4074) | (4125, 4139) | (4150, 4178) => -0.108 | 5.11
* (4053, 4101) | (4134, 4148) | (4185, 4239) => -0.074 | 5.25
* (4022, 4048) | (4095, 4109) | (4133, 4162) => 0.128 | 5.46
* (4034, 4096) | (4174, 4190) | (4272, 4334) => 0.069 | 5.38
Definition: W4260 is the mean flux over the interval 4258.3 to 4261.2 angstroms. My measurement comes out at 5.61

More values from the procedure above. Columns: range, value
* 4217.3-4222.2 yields 5.75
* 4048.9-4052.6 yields 5.75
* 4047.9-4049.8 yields 5.35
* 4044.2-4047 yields 5.83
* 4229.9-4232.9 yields 6.11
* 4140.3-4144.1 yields 5.62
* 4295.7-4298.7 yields 4.83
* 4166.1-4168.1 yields 5.48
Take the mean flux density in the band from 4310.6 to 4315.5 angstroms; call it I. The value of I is 5.46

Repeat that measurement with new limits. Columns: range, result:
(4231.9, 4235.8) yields 5.41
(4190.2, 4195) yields 5.49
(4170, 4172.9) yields 4.62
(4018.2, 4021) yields 4.76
